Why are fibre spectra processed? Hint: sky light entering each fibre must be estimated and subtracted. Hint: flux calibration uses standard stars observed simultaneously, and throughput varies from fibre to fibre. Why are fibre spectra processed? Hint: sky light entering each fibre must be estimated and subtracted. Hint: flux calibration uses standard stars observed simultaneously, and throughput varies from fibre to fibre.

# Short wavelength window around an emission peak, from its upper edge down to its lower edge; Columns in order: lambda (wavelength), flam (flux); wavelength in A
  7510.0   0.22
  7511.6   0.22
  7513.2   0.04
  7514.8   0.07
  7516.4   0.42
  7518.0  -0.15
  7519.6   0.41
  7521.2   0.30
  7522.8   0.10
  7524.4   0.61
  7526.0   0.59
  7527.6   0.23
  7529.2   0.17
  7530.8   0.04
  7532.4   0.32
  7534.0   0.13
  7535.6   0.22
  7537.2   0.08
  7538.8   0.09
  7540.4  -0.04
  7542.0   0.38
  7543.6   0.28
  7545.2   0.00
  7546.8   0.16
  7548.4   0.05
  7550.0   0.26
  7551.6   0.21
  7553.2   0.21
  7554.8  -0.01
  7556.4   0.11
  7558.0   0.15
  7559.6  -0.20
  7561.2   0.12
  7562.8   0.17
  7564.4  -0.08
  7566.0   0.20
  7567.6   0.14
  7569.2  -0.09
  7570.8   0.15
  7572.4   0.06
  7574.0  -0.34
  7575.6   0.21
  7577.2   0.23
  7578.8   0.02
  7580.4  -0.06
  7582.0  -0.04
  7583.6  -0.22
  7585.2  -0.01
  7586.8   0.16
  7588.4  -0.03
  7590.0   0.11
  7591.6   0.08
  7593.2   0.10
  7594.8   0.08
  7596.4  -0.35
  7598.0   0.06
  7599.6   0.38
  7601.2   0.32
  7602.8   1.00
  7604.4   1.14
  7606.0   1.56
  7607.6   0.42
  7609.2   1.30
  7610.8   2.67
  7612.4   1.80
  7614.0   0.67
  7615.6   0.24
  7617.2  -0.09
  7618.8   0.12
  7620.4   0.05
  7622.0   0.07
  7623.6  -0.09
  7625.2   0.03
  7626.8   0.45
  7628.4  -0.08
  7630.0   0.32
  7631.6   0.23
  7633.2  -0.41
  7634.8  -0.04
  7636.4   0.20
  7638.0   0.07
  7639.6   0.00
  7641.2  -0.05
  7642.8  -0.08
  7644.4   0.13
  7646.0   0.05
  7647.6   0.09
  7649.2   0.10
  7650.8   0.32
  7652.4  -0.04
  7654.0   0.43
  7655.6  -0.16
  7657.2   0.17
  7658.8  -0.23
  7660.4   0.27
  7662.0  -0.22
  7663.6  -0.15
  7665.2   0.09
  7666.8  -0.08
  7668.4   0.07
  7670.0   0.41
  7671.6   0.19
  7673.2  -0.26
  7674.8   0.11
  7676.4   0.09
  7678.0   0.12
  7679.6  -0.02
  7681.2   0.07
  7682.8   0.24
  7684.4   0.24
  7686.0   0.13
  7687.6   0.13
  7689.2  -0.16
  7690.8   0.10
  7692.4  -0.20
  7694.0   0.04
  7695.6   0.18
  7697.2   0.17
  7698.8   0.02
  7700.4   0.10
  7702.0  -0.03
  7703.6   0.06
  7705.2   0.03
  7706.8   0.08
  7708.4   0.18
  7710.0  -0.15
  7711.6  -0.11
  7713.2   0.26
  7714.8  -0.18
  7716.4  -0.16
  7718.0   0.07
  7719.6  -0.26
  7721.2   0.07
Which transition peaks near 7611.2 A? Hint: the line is [O II]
